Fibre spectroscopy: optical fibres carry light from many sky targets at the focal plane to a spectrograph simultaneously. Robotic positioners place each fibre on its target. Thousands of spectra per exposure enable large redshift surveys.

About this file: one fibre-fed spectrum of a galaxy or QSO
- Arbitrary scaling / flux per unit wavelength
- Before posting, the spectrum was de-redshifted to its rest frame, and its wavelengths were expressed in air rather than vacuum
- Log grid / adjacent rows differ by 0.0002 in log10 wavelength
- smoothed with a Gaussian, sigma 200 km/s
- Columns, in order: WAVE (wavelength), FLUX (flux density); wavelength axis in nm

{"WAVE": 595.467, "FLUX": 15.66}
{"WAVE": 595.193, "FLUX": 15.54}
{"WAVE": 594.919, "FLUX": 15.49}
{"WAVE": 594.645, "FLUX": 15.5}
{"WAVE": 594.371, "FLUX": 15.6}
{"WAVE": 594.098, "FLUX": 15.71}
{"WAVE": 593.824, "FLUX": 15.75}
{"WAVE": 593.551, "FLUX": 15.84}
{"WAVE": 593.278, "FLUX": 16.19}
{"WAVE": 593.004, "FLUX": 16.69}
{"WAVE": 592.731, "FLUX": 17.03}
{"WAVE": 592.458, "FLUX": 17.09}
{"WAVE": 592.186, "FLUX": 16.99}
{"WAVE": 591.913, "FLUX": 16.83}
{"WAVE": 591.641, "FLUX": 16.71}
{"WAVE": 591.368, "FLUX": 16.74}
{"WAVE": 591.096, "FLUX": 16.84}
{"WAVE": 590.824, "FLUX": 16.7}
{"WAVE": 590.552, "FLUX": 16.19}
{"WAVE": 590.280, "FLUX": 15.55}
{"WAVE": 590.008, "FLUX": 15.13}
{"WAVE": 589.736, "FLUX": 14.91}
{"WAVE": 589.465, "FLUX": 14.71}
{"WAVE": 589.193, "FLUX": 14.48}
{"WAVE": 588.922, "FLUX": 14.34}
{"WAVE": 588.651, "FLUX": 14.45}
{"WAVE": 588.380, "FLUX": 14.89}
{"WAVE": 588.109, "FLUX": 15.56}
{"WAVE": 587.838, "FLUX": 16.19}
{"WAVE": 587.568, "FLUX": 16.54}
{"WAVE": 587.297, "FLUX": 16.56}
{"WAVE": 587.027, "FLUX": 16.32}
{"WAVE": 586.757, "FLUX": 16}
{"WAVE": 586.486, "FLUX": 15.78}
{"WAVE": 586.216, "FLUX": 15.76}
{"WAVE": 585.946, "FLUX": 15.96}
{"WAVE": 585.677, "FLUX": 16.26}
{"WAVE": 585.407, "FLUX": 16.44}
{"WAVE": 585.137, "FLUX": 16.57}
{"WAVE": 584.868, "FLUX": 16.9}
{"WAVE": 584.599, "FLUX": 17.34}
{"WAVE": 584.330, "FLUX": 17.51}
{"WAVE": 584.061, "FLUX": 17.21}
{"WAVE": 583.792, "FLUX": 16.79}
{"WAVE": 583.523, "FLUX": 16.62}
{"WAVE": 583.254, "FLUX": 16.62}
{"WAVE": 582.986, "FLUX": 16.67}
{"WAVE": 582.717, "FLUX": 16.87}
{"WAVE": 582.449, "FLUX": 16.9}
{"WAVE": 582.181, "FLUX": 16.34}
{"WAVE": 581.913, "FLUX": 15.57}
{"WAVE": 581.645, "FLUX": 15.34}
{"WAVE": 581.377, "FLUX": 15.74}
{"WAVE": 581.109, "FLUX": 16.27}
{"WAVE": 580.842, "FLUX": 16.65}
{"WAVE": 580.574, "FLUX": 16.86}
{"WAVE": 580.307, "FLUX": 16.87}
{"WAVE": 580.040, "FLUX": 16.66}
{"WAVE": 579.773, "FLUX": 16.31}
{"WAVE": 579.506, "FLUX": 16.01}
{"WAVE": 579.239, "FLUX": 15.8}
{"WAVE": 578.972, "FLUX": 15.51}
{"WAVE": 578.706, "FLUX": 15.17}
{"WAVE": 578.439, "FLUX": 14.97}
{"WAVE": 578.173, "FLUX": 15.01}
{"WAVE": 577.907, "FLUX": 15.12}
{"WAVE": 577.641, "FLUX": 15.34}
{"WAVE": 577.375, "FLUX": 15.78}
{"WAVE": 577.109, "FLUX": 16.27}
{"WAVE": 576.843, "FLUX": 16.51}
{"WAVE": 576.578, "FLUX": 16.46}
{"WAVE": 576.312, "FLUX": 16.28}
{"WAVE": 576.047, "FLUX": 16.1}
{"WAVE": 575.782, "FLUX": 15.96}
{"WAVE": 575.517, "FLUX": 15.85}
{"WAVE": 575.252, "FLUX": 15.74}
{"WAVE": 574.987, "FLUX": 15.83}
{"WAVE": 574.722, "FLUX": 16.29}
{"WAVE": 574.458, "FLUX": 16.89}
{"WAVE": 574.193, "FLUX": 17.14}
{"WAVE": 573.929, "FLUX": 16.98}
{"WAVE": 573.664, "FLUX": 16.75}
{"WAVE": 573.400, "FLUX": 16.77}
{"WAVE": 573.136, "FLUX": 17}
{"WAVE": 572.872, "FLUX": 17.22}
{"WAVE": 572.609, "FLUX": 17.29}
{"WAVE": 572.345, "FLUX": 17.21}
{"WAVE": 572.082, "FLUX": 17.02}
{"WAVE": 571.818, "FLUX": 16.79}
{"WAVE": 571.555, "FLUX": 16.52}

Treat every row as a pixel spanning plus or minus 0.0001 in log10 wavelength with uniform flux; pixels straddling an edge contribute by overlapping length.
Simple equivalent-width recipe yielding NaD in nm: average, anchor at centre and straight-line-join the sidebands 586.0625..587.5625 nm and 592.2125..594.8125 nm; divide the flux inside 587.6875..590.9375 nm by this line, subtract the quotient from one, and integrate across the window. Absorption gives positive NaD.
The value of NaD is 0.18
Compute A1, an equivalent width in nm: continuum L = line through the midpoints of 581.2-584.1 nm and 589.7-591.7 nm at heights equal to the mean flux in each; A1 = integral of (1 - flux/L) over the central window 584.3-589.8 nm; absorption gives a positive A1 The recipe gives 0.13 nm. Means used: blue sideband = 16.4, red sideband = 16.1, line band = 15.9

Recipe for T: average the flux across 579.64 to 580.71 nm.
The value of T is 16.7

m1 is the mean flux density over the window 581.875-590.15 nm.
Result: 16.1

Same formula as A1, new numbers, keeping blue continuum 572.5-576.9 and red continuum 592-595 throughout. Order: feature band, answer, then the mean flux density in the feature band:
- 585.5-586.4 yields 0.02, 16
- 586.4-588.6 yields 0.05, 15.9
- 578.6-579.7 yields 0.05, 15.7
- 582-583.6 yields -0.02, 16.6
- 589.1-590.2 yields 0.09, 14.8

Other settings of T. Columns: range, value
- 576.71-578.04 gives 15.8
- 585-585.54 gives 16.5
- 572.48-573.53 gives 17.1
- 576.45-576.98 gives 16.5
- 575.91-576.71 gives 16.3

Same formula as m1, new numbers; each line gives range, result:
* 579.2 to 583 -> 16.3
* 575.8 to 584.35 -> 16.2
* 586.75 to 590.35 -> 15.4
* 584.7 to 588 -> 16.3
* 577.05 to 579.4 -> 15.4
